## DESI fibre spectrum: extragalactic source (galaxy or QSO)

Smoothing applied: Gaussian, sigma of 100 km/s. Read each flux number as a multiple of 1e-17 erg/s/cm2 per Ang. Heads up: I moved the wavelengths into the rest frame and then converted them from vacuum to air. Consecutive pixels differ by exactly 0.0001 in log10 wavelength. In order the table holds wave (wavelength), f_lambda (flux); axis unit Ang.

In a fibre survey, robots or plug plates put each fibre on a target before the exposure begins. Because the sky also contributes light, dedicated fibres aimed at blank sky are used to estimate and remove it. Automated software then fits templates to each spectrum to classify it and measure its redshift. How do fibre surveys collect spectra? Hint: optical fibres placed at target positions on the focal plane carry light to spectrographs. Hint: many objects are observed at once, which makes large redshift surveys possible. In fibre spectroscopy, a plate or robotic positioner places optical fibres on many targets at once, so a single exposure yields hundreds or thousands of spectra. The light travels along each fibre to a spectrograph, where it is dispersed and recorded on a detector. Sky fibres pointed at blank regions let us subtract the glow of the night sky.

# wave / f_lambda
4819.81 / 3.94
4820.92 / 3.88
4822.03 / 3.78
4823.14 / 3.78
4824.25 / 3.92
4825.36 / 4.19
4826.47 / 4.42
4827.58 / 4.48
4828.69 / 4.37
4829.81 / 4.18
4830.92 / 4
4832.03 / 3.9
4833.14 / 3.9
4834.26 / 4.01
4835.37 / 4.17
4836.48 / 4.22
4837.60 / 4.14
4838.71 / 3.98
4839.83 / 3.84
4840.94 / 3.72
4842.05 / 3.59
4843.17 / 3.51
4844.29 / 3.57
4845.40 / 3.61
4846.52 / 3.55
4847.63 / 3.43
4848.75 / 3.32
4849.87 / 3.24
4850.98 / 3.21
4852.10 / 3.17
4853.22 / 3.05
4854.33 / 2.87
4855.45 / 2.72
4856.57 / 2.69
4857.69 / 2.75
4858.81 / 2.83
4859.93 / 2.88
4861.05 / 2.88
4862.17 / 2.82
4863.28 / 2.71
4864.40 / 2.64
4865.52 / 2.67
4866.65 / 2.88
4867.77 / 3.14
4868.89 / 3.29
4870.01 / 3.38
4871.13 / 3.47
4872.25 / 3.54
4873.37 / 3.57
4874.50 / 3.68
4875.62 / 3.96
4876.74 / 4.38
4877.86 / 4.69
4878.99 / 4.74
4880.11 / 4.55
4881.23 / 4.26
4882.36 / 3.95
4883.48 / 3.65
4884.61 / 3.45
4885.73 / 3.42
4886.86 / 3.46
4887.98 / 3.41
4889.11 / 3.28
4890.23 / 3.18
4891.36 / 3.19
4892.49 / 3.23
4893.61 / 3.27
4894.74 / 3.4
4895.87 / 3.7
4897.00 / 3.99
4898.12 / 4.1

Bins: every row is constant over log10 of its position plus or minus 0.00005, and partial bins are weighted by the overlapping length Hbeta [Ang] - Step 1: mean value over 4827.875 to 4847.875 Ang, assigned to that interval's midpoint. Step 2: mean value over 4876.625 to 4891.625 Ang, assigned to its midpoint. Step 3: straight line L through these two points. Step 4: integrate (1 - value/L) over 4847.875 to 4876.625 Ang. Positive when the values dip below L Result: 5.48 Ang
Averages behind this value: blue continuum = 3.89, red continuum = 3.83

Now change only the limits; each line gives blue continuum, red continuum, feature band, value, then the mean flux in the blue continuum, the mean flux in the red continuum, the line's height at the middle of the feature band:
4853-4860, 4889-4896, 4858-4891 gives -4.4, 2.81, 3.3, 3.06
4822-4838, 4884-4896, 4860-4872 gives 2.1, 4.11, 3.35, 3.65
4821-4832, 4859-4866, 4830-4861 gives -0.5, 4.1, 2.77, 3.4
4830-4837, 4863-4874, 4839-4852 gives 0.8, 4.04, 3.14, 3.73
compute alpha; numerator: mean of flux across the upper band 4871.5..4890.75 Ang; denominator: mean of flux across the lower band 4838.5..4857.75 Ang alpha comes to 1.15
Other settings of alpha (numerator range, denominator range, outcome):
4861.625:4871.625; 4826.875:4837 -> 0.72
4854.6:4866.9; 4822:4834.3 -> 0.68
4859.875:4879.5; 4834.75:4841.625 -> 0.85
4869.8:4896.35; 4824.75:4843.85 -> 0.92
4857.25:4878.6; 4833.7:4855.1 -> 0.92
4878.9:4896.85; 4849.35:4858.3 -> 1.22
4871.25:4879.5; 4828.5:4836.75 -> 0.99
